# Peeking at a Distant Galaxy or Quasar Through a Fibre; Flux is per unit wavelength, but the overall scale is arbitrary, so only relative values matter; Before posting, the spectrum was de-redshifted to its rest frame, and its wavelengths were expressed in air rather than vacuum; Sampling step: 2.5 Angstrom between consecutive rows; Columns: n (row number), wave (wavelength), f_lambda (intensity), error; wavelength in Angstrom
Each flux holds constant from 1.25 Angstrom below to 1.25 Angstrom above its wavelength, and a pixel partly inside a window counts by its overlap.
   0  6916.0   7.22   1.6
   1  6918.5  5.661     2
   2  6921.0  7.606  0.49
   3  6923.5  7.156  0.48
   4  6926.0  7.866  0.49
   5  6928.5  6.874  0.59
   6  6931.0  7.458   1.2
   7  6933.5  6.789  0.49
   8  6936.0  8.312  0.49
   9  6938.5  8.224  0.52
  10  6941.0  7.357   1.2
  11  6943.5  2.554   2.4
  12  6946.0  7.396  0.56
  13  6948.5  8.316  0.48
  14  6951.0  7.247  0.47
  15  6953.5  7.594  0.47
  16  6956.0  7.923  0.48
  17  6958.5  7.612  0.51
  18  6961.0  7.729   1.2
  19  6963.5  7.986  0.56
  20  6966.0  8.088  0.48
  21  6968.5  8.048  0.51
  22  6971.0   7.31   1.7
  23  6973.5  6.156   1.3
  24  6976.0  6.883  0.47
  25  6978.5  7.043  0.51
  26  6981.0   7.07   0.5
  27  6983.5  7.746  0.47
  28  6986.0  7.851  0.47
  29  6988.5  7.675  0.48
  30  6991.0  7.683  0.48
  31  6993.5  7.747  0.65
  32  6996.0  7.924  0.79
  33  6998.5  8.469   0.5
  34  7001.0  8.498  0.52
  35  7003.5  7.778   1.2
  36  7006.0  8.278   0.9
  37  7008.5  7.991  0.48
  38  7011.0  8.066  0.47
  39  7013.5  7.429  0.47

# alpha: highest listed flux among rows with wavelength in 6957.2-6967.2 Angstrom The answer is 8.088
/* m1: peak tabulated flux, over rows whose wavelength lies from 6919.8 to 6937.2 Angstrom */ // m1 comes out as 8.312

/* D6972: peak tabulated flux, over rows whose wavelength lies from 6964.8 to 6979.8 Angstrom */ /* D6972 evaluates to 8.088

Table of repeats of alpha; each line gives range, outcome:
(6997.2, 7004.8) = 8.498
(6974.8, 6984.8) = 7.746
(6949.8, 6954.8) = 7.594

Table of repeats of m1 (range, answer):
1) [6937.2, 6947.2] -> 8.224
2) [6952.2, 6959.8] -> 7.923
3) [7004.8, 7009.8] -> 8.278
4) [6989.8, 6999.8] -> 8.469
